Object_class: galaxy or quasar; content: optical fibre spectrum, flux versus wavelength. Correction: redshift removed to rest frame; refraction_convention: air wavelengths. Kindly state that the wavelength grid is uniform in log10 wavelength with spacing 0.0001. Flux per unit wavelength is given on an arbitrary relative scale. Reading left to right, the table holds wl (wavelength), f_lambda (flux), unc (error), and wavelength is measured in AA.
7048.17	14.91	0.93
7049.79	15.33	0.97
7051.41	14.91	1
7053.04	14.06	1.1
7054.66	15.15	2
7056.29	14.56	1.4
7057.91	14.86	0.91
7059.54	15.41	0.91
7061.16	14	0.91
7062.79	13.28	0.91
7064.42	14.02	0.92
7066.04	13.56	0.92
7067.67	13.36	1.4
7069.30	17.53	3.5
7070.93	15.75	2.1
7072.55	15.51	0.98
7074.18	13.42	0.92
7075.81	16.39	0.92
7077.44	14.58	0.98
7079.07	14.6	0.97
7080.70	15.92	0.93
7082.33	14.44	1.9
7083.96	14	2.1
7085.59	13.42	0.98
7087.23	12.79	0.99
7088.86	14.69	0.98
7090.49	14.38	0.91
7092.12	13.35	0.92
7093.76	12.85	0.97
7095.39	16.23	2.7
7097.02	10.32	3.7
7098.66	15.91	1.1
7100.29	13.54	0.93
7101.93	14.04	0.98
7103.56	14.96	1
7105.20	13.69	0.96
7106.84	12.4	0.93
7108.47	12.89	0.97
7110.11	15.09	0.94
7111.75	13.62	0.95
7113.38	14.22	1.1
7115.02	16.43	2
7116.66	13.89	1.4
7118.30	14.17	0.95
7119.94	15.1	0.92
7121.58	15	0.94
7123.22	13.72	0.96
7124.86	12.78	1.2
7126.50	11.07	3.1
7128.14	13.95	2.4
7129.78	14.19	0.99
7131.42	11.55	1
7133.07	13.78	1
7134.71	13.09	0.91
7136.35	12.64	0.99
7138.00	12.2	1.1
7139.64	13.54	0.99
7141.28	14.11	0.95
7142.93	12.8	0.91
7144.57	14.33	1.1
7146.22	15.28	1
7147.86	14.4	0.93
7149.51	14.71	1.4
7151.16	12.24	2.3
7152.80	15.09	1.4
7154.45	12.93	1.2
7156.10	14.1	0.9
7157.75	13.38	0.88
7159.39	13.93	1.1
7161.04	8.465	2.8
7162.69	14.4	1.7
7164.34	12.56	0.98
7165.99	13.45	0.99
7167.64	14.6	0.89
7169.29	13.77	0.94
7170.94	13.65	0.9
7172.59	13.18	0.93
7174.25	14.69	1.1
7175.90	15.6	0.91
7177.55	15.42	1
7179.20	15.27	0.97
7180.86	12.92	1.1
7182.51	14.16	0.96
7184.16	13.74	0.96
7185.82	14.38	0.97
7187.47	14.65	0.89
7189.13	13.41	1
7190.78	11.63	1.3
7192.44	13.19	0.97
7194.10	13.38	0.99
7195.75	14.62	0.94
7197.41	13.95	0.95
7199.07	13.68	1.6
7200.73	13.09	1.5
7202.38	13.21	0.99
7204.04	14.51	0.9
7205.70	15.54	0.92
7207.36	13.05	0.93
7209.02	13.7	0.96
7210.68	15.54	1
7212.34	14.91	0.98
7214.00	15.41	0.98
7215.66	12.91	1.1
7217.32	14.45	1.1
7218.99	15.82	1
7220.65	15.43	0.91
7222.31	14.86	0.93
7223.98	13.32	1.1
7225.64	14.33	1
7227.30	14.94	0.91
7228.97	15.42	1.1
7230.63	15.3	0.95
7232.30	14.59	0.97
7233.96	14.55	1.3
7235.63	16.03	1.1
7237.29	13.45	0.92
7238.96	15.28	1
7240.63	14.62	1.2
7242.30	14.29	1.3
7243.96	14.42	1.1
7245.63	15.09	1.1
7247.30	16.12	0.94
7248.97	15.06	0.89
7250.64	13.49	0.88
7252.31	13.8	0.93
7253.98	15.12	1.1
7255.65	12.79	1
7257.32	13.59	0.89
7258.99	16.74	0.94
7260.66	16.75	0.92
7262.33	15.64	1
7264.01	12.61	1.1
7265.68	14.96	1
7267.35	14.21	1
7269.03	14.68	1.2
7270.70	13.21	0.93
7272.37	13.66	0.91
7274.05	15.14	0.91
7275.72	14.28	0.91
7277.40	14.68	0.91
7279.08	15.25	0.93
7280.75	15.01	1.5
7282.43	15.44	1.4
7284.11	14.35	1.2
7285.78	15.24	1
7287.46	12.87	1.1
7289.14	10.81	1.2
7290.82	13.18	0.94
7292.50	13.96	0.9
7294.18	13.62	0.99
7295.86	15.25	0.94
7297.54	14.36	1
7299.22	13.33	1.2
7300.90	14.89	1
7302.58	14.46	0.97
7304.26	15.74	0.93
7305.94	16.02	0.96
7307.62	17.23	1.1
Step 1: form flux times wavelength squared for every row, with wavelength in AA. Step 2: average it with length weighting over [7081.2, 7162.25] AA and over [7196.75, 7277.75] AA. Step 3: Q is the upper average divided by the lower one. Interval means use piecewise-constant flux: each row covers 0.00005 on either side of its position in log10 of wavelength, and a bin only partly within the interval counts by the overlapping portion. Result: 1.1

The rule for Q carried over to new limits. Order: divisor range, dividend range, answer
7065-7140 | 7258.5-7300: 1.08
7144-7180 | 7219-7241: 1.09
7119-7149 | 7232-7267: 1.12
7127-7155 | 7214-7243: 1.11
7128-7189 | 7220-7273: 1.09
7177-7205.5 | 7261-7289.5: 1.06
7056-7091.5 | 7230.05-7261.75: 1.07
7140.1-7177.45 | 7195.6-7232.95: 1.07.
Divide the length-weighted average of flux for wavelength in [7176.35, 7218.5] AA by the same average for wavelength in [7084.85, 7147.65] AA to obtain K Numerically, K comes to 1.0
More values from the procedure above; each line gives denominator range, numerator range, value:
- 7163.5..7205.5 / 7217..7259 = 1.06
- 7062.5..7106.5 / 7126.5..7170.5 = 0.94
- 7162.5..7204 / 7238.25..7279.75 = 1.05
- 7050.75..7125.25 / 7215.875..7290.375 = 1.02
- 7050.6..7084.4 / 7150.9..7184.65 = 0.93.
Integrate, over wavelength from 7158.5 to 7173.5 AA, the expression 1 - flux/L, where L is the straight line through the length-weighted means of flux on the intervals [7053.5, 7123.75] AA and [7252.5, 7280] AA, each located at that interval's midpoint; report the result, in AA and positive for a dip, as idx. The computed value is 1.4 AA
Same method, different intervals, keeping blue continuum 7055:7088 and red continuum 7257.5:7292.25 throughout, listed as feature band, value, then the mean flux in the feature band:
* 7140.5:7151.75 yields 0.4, 14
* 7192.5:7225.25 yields 0.5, 14.3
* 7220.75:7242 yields -0.4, 14.7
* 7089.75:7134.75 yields 2.3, 13.8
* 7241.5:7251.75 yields -0.2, 14.7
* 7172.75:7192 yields 0.5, 14.1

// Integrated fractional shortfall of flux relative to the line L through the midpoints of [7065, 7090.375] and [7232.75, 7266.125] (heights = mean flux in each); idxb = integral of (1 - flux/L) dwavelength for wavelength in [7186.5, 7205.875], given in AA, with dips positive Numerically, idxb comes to 1.3 AA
